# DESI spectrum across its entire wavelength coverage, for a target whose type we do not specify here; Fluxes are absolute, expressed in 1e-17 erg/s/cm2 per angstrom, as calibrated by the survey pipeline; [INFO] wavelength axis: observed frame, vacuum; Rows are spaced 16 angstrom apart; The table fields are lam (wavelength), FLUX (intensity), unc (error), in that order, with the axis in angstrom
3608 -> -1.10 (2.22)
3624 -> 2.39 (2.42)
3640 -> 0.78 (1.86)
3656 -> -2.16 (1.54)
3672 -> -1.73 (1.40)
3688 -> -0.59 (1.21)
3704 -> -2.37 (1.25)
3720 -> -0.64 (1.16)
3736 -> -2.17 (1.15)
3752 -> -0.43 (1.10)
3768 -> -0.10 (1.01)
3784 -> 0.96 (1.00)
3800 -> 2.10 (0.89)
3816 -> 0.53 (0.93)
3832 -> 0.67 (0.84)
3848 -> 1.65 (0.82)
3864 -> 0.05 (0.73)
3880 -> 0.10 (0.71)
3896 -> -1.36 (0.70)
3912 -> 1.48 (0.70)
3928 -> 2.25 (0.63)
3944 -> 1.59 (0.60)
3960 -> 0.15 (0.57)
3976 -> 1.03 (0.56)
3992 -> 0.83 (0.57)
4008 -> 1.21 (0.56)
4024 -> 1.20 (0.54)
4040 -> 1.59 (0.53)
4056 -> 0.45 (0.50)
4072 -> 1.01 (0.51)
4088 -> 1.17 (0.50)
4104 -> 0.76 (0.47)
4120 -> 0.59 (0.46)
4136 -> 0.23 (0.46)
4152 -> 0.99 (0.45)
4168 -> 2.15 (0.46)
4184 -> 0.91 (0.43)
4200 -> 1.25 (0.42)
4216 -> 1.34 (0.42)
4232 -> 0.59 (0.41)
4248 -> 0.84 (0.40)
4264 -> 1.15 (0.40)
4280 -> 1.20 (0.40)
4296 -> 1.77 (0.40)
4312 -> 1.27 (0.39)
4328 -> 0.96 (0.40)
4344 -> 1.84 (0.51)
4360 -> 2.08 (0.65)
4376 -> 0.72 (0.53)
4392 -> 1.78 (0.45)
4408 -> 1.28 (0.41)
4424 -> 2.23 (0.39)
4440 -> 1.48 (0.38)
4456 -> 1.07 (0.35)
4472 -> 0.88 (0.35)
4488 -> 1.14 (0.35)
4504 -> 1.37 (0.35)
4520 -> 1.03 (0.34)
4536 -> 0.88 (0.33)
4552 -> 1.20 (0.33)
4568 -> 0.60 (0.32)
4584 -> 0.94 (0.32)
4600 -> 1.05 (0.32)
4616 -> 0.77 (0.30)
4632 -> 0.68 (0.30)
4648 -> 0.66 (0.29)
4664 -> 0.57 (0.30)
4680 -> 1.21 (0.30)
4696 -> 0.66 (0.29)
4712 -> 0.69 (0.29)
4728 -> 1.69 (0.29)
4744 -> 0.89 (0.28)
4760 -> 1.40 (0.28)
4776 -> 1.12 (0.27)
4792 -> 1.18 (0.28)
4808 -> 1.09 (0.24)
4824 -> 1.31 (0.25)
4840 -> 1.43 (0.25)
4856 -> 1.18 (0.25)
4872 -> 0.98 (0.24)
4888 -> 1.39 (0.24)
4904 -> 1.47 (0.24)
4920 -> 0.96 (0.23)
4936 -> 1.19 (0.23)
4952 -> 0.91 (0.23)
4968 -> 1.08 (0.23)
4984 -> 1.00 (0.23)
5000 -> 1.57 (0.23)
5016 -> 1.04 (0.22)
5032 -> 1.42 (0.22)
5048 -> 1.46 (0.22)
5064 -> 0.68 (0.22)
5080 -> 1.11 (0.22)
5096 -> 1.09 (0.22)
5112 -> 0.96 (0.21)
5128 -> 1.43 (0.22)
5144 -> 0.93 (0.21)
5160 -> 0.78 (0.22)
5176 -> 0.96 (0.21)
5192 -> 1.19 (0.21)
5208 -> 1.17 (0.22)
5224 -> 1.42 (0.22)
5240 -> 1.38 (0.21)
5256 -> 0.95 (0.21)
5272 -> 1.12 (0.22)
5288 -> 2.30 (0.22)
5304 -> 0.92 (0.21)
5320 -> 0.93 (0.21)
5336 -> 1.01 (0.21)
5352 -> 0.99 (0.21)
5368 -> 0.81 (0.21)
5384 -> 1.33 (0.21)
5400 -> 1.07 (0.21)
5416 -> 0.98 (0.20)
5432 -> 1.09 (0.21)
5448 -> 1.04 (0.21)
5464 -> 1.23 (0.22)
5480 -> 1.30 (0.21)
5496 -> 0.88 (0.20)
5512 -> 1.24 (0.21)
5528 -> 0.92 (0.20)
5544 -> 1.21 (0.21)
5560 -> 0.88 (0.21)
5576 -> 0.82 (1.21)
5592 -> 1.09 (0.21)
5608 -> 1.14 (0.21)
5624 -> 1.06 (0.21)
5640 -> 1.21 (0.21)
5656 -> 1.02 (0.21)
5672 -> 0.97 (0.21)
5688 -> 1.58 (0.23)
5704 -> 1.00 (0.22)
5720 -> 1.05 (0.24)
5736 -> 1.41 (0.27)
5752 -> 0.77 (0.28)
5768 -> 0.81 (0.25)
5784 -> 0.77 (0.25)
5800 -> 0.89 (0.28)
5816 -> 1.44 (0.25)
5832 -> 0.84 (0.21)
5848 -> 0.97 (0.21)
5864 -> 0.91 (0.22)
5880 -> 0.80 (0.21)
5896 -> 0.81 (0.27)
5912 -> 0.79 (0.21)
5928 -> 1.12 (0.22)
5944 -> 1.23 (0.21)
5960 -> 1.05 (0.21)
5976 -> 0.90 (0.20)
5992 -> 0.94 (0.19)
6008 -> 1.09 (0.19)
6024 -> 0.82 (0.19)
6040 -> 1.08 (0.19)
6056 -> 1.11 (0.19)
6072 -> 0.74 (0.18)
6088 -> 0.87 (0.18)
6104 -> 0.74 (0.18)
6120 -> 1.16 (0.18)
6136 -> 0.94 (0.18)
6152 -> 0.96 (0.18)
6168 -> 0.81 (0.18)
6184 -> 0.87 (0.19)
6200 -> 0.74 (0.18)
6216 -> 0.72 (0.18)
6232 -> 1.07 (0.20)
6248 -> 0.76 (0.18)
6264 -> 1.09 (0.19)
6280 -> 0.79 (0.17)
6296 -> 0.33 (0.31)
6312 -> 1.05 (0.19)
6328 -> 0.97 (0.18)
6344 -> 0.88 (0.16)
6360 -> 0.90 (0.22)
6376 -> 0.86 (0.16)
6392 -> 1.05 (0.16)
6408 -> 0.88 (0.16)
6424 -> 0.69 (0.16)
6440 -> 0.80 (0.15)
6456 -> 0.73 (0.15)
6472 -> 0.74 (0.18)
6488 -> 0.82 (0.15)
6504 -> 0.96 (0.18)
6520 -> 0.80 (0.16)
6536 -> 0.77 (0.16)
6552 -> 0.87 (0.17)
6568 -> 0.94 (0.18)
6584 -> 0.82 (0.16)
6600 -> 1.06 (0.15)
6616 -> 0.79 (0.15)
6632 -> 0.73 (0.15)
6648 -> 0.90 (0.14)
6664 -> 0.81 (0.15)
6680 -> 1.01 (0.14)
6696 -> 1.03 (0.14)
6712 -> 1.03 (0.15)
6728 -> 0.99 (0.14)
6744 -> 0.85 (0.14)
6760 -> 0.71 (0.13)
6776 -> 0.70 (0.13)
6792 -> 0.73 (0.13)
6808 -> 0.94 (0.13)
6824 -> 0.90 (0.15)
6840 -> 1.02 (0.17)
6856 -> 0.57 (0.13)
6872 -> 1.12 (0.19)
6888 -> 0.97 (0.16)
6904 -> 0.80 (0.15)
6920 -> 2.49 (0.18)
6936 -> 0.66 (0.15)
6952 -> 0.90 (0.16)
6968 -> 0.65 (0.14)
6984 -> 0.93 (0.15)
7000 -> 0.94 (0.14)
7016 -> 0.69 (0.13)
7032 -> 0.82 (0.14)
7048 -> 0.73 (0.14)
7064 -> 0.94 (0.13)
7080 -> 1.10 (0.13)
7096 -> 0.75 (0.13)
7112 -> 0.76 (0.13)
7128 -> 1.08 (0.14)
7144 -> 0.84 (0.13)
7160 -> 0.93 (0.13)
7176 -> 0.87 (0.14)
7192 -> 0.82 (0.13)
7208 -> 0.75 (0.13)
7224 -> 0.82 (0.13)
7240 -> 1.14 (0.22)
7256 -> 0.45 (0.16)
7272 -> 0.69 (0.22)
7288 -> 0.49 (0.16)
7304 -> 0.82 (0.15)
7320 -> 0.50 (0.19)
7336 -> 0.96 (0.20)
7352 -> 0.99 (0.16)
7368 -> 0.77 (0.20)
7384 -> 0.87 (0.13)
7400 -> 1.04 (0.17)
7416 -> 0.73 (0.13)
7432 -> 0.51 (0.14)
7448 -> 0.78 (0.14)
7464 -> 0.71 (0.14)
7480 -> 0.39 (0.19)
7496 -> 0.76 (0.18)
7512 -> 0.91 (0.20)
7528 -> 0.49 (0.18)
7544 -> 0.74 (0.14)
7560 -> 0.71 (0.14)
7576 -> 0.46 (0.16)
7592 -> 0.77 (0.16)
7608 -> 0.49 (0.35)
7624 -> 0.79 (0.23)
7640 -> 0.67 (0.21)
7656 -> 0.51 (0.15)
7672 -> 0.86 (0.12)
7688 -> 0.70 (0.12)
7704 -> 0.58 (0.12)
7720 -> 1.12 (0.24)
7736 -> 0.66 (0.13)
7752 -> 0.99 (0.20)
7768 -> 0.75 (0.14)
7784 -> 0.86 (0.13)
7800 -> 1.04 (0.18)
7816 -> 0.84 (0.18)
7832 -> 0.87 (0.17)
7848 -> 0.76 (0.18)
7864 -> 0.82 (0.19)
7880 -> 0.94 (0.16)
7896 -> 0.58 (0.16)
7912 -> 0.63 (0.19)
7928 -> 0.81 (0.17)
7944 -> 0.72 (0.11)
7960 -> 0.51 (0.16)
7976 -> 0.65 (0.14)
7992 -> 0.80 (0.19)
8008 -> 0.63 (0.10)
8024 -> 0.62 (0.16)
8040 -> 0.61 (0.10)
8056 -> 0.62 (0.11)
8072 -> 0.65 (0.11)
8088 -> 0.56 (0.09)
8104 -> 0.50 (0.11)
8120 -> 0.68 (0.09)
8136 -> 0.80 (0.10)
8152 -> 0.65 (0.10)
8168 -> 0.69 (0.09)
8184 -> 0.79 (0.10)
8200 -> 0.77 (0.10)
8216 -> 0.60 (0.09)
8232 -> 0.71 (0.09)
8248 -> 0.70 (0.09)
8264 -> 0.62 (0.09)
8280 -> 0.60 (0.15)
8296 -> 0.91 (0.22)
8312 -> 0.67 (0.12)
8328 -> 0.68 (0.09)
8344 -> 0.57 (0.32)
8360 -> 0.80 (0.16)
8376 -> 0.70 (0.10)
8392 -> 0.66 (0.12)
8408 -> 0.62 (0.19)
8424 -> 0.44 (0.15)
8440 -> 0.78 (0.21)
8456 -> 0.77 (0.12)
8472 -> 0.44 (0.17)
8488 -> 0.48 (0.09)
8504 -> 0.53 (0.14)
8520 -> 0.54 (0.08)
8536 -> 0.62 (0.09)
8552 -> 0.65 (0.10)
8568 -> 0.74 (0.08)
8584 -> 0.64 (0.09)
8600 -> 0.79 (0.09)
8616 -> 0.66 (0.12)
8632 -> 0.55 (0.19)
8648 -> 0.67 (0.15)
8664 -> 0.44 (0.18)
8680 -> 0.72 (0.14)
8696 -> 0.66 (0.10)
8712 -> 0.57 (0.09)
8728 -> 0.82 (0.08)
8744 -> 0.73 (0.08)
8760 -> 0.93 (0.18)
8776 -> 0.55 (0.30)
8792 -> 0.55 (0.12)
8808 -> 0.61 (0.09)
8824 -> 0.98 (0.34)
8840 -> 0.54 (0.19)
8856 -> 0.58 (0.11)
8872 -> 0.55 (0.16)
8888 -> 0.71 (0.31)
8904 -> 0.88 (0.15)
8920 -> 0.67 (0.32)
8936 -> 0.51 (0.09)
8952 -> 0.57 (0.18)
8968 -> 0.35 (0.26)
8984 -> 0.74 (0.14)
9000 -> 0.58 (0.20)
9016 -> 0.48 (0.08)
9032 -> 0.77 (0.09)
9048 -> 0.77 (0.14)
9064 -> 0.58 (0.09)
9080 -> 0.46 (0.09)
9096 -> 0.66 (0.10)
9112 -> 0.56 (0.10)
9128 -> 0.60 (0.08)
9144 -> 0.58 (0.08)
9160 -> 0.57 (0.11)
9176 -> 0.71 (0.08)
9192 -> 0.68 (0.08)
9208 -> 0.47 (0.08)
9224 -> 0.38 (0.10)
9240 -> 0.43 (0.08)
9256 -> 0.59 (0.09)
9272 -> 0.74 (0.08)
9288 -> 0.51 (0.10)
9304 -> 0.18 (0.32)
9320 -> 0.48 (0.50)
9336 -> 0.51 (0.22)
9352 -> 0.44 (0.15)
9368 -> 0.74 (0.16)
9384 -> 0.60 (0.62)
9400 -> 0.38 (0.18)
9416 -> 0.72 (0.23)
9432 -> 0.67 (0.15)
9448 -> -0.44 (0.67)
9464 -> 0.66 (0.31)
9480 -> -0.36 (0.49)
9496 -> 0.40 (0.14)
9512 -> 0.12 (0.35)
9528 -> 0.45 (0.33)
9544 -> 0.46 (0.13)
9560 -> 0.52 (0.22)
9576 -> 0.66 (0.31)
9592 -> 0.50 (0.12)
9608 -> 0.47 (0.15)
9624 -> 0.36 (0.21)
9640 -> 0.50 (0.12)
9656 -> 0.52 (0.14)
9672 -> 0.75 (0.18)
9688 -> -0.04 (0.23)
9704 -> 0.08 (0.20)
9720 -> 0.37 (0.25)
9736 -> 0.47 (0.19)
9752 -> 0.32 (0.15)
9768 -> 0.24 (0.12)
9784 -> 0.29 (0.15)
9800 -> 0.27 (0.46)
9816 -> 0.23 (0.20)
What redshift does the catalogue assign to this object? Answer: 0.055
